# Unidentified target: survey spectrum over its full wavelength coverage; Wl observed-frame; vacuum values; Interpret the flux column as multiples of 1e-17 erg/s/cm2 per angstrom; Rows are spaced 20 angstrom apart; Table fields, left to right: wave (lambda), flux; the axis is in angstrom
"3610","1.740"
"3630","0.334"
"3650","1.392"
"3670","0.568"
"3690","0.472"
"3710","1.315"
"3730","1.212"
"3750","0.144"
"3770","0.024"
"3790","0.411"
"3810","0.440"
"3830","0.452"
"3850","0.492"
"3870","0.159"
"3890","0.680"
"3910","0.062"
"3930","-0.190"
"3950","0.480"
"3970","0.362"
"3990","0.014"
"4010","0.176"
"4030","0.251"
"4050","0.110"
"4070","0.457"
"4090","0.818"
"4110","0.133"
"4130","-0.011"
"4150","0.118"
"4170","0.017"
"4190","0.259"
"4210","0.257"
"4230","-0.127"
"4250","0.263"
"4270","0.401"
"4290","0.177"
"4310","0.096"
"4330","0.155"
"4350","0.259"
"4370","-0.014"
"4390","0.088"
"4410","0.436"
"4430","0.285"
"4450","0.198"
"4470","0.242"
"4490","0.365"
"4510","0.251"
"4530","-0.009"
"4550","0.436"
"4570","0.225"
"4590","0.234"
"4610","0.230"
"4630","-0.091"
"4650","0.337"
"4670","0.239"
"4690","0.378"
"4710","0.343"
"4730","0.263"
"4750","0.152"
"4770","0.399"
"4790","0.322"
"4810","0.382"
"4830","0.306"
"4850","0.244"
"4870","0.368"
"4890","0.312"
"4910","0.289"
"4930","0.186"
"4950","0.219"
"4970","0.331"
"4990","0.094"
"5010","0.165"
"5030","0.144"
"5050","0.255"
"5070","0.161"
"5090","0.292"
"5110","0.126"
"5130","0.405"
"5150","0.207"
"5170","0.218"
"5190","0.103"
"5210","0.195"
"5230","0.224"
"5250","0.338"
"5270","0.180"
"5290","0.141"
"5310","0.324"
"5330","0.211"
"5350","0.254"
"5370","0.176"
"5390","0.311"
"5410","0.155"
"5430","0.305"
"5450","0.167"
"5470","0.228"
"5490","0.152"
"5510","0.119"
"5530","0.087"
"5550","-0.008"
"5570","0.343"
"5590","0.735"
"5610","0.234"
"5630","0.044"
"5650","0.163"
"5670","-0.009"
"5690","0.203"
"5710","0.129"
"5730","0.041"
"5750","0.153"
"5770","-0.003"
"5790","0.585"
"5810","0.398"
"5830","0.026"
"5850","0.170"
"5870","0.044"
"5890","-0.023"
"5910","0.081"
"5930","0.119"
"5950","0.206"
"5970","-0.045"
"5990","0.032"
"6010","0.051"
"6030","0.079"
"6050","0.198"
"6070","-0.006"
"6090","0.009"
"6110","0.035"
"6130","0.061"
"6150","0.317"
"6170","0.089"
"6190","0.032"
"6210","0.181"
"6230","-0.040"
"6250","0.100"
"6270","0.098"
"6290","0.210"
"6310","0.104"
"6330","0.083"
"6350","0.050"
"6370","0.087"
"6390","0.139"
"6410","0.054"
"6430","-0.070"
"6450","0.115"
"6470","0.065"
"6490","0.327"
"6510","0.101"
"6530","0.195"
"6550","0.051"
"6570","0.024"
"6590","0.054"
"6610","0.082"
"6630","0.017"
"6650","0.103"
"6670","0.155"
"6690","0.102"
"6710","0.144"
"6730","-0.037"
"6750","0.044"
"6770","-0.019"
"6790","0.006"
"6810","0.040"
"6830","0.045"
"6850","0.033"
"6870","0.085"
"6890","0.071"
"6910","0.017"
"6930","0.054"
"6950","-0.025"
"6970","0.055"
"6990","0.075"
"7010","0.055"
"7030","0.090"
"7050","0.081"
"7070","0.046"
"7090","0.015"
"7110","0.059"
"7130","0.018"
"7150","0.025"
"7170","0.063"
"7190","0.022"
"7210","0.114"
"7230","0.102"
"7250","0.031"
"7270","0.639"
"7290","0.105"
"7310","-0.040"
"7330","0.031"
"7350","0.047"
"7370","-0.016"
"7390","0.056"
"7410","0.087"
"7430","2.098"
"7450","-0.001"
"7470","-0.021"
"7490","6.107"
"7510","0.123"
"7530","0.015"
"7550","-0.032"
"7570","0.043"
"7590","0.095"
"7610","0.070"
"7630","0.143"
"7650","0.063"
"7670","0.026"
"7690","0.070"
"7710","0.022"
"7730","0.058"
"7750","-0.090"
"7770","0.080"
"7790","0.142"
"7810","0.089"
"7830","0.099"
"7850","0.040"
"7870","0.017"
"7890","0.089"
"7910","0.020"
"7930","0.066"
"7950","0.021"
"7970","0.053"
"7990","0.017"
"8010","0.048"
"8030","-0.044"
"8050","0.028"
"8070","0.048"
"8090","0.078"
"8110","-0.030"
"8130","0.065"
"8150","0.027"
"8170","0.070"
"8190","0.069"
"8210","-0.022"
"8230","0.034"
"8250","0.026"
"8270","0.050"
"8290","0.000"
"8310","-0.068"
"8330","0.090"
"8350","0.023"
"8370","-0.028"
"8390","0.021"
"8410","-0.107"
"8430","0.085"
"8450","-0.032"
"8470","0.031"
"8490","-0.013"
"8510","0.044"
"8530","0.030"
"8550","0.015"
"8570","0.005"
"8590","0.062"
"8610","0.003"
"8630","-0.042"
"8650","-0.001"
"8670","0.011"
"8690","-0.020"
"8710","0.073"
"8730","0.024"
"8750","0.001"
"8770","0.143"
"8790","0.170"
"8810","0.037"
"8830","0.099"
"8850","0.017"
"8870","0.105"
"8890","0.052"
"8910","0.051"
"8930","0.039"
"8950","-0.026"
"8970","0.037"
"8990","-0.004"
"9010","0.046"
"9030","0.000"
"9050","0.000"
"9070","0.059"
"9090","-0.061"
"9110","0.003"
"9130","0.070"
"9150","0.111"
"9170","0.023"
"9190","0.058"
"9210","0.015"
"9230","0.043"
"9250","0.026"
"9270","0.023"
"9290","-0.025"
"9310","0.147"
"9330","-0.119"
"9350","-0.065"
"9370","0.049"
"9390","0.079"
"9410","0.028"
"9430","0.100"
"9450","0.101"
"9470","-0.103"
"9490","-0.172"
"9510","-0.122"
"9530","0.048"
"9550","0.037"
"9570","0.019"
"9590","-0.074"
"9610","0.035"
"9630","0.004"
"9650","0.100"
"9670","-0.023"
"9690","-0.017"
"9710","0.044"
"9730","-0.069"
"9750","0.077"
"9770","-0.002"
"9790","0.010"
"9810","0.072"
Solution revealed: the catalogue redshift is 0.497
